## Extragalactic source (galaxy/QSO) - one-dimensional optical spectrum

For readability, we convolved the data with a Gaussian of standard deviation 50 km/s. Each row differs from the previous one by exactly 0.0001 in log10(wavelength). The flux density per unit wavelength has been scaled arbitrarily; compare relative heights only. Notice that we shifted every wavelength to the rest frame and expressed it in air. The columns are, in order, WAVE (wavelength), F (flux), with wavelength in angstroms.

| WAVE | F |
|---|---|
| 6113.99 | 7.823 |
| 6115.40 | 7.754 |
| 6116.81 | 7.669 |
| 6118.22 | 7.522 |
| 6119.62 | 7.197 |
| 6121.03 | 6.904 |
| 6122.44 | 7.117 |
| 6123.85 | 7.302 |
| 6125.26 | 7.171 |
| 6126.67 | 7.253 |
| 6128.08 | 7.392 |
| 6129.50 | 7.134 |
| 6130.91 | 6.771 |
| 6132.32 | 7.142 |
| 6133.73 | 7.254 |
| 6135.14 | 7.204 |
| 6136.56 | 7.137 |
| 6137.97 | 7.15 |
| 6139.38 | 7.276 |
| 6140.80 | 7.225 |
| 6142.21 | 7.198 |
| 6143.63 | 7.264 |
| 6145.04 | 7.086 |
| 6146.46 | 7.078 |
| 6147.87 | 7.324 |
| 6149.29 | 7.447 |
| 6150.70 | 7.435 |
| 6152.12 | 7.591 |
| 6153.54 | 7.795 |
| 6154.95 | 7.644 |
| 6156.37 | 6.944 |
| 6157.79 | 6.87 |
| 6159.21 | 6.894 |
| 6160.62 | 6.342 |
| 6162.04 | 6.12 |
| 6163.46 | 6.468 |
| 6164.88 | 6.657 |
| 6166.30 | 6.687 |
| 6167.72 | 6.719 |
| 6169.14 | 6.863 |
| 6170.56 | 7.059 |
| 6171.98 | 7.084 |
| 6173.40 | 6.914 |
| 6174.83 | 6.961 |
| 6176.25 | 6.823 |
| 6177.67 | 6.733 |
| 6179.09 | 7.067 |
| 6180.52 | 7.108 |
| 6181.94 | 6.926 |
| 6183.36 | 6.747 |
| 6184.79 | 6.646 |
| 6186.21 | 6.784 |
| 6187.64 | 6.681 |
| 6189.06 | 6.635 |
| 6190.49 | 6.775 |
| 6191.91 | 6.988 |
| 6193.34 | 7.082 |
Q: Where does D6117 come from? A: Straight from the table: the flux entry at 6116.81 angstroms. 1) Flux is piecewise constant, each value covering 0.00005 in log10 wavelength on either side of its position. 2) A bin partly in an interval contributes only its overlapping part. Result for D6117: 7.669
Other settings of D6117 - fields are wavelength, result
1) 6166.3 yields 6.687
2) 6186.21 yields 6.784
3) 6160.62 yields 6.342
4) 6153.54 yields 7.795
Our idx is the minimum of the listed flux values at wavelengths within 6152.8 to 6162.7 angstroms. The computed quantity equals 6.12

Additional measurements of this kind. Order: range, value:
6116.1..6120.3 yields 7.197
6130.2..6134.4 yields 6.771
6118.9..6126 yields 6.904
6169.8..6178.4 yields 6.733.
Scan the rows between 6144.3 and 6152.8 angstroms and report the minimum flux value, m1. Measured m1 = 7.078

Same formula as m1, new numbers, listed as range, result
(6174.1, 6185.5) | 6.646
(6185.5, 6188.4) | 6.681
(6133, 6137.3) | 7.137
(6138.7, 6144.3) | 7.198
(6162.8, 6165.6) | 6.468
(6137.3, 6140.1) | 7.15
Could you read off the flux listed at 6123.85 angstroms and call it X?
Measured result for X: 7.302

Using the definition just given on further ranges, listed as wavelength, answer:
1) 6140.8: 7.225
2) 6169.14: 6.863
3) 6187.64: 6.681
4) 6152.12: 7.591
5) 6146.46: 7.078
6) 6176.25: 6.823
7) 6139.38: 7.276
